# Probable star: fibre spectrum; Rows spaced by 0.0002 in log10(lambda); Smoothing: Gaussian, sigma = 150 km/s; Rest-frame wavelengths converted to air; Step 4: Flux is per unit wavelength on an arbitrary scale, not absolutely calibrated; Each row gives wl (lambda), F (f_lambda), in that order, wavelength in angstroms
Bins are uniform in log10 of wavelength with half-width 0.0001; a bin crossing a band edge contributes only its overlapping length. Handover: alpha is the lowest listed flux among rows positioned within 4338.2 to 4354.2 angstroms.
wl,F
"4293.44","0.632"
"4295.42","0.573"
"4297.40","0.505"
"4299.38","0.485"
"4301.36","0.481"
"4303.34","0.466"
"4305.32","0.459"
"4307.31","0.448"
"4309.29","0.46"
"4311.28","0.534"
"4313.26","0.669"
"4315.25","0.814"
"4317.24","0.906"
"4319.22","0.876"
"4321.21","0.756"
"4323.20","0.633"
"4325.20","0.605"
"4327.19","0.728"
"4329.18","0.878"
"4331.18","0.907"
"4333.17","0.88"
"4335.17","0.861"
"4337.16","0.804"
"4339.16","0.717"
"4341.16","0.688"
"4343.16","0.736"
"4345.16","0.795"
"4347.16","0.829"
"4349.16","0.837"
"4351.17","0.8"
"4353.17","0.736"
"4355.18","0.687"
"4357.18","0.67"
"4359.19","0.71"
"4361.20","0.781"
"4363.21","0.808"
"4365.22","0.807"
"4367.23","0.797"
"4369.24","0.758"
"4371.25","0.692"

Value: 0.688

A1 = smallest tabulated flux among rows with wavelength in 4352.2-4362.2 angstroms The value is 0.67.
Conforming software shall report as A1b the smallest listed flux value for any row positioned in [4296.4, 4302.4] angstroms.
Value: 0.481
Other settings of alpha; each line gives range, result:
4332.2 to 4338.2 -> 0.804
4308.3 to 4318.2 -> 0.46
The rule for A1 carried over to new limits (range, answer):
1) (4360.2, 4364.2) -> 0.781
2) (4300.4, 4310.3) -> 0.448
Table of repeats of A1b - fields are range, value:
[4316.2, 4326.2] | 0.605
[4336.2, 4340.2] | 0.717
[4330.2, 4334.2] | 0.88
